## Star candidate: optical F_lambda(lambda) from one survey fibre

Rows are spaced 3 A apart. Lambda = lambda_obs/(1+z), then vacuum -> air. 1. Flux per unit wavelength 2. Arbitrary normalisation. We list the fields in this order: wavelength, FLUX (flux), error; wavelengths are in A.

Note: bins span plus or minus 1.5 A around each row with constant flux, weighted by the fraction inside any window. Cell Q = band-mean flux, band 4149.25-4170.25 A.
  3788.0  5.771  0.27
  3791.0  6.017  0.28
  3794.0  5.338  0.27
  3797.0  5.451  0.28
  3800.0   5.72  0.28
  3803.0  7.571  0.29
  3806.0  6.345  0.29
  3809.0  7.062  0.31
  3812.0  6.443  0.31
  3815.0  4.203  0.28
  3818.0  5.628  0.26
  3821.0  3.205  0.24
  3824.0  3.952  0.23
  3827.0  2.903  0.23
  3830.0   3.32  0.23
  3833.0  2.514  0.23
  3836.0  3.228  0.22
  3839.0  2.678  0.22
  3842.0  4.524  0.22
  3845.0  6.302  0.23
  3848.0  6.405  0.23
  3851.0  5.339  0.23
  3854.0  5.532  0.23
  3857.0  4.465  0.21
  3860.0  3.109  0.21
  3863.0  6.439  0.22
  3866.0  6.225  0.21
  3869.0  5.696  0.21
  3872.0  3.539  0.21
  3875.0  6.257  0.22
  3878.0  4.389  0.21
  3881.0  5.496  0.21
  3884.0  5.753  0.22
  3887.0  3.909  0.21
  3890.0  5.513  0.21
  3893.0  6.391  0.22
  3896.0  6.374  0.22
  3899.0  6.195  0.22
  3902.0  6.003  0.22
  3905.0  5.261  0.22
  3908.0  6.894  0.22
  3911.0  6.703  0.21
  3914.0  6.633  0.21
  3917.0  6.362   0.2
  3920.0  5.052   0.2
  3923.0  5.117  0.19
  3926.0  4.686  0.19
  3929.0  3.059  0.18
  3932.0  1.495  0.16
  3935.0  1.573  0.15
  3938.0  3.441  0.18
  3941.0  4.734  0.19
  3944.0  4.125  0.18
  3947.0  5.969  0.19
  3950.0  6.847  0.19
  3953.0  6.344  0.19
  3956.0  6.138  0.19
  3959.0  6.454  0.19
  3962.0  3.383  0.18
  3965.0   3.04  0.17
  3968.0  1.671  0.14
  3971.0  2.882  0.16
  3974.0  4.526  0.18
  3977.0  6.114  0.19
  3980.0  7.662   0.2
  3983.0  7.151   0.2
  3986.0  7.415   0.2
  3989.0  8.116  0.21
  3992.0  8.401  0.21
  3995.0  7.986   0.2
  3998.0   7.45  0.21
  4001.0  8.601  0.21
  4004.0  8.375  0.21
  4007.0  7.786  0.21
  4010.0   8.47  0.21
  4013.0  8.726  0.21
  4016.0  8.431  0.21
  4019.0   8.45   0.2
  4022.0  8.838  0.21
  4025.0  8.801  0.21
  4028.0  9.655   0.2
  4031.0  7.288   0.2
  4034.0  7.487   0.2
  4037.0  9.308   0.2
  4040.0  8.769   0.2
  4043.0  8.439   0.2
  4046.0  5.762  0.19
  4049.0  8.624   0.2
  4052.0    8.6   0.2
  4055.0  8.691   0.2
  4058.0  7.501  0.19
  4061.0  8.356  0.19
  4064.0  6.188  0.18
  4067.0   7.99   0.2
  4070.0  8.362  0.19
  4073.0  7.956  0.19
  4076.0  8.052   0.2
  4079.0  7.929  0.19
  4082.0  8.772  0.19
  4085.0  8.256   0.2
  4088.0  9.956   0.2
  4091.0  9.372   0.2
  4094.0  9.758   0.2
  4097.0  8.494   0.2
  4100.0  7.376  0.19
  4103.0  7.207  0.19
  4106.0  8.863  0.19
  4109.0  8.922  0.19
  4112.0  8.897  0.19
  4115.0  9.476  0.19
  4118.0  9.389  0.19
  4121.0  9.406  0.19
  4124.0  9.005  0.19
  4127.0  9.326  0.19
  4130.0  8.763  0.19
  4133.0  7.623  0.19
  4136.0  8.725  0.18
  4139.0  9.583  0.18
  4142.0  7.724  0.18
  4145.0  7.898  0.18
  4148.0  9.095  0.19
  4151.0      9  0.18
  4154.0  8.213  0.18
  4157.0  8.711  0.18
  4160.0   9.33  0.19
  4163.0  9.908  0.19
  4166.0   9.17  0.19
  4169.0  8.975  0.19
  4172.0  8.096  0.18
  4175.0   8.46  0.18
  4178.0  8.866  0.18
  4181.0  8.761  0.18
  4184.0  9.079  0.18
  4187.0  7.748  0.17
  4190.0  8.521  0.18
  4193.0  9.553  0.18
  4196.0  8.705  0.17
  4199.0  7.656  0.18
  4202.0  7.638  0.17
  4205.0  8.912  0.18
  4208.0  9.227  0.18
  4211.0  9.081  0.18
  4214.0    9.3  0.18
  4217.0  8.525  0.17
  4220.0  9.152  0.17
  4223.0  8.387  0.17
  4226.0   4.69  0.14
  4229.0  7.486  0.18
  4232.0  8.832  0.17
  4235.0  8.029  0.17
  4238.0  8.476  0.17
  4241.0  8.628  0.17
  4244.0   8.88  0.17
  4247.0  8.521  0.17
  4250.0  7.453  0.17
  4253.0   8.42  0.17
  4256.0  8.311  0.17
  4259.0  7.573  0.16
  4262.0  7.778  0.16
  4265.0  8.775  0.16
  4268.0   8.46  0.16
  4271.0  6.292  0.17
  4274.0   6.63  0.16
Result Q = 9.05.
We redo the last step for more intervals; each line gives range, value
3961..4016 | 6.62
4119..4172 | 8.83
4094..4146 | 8.67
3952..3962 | 5.87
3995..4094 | 8.31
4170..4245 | 8.43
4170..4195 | 8.64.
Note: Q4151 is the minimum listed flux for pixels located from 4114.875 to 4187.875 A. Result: 7.623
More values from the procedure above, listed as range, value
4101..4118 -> 7.207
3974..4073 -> 4.526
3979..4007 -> 7.151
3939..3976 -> 1.671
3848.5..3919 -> 3.109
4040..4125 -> 5.762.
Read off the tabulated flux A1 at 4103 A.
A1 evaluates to 7.207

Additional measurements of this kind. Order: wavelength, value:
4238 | 8.476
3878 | 4.389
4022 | 8.838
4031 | 7.288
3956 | 6.138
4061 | 8.356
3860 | 3.109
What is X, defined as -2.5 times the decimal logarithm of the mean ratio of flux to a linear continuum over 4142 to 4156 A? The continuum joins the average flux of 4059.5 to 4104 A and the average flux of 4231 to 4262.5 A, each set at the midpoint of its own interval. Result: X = -0.02 mag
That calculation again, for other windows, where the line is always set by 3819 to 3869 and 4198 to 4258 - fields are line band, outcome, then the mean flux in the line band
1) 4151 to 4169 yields -0.190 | 9.05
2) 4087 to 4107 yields -0.240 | 8.68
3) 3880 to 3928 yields -0.144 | 5.75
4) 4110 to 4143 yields -0.224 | 8.92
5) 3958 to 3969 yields 0.484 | 3.6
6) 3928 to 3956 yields 0.256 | 4.3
